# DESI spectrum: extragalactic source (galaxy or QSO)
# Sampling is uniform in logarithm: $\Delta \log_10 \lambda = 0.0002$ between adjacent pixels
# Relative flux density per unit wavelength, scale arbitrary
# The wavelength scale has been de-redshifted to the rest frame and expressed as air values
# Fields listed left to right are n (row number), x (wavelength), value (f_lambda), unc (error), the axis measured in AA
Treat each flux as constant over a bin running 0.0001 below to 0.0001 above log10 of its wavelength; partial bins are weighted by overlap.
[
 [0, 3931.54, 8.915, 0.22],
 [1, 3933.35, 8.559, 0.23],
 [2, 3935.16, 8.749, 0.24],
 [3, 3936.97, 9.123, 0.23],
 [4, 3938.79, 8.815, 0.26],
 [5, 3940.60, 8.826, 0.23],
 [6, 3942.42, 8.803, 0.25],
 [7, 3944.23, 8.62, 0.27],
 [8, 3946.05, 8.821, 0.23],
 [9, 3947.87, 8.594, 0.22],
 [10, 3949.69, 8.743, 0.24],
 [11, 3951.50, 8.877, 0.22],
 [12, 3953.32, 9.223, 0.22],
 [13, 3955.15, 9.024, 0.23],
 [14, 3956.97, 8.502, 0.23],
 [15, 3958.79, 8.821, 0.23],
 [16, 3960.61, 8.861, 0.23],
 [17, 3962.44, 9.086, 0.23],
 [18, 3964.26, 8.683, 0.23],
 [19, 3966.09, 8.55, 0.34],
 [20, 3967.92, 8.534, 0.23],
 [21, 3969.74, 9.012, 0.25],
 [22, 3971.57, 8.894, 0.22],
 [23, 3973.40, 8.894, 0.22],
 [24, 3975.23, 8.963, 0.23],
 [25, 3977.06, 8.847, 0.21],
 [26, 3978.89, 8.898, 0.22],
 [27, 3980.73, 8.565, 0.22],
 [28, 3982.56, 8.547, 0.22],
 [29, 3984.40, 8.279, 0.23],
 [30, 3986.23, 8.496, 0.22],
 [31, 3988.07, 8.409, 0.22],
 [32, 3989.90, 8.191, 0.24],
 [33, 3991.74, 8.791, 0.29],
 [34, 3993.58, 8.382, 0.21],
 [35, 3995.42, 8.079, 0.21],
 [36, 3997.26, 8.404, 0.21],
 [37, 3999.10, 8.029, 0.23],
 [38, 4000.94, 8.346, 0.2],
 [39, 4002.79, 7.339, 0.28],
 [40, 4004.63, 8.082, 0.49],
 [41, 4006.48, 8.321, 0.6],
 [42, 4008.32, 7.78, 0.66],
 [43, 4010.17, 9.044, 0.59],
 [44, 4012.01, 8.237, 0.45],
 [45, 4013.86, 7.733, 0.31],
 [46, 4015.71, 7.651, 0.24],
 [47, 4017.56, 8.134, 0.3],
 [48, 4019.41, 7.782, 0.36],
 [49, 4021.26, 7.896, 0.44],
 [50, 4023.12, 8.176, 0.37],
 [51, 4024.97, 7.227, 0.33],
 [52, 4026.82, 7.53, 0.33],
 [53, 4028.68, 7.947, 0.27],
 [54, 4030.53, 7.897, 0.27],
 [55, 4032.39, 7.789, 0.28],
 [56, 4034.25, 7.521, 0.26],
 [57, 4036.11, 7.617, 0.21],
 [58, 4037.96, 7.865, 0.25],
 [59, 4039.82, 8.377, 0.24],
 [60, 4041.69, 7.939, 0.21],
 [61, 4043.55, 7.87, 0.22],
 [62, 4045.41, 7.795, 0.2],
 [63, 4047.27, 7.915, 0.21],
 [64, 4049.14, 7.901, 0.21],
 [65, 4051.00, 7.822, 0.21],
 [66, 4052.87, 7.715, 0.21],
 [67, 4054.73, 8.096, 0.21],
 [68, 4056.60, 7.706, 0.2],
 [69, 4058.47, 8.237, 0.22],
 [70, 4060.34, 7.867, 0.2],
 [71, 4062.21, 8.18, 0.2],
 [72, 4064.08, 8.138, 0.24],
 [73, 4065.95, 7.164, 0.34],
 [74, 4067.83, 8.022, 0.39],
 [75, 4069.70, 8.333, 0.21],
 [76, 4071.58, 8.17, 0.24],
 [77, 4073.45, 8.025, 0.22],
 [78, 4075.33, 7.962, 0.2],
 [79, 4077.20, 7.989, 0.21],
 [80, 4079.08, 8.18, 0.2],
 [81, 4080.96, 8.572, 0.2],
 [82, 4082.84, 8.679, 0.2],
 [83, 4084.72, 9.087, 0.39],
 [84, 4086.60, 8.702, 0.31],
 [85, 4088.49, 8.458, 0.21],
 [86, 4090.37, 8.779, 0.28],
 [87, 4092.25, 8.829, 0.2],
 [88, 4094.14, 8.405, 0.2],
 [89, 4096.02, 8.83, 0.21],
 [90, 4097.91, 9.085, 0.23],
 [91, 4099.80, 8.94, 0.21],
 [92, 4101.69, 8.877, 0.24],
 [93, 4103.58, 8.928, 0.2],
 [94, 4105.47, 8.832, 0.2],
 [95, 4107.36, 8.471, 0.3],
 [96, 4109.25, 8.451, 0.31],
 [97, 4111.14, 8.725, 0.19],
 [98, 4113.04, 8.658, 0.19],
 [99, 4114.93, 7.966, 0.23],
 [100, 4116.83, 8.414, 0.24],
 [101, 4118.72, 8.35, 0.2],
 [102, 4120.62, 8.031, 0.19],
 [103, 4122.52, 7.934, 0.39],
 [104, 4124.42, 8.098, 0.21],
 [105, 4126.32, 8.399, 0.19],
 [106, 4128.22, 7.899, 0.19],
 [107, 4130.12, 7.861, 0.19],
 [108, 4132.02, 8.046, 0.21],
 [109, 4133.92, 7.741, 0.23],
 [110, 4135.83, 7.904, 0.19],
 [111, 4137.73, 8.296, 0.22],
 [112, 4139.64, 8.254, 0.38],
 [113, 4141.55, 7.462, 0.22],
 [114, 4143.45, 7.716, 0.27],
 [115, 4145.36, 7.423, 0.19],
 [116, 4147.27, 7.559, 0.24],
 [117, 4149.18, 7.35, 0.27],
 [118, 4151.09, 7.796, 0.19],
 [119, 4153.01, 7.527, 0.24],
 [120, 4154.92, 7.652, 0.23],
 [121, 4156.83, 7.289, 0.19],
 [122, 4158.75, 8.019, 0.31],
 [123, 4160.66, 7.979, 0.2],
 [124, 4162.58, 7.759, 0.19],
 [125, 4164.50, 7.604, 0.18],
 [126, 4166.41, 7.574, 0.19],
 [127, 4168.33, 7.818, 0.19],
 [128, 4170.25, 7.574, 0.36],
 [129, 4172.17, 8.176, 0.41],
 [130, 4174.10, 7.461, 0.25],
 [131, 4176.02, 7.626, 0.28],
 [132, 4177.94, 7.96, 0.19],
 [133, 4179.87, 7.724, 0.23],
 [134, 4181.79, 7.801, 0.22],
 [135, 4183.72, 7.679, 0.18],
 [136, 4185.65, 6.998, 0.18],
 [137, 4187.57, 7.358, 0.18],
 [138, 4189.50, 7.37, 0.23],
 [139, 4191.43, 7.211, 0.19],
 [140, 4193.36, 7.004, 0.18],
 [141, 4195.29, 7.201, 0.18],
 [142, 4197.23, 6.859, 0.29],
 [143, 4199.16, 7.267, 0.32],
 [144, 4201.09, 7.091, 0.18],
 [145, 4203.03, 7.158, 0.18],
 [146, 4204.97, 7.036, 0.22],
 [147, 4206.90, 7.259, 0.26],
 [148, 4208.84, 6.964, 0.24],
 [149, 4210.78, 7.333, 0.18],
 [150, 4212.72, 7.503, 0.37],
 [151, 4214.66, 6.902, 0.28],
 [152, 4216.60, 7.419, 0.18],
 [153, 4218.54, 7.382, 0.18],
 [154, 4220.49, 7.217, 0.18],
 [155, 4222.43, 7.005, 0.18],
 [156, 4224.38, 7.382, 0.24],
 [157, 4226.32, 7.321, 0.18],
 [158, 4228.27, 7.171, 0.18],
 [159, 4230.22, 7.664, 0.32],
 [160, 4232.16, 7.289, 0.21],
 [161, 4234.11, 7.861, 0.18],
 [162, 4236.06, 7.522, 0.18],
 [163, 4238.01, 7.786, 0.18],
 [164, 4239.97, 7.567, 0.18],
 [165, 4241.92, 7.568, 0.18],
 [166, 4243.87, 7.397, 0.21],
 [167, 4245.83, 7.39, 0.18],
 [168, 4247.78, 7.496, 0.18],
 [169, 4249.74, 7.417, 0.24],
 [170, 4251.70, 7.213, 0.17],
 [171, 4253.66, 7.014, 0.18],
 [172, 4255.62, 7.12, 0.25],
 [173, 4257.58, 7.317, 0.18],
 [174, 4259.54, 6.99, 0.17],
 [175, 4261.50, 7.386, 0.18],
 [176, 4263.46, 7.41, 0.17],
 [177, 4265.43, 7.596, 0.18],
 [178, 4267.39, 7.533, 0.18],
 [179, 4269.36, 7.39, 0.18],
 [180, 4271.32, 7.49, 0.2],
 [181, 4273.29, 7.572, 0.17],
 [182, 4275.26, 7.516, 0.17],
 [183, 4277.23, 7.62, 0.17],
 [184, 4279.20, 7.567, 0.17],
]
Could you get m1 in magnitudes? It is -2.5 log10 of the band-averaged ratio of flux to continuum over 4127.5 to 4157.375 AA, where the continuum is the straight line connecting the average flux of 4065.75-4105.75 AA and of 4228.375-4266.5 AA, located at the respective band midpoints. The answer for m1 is 0.05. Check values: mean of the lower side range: 8.51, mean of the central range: 7.74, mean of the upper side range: 7.42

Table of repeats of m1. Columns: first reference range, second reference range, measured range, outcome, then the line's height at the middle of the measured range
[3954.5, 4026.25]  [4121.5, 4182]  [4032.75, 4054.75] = 0.04 mag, 8.19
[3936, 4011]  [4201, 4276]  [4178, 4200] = 0.04 mag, 7.59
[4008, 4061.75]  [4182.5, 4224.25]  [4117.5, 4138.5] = -0.08 mag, 7.52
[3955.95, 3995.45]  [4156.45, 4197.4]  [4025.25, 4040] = 0.08 mag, 8.35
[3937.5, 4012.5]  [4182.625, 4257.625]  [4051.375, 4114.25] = -0.05 mag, 8.03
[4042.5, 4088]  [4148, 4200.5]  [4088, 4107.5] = -0.11 mag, 7.93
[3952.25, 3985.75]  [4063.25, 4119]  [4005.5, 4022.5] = 0.08 mag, 8.67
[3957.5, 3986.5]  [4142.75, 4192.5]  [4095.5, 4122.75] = -0.08 mag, 7.95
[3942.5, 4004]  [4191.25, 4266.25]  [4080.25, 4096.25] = -0.09 mag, 8.02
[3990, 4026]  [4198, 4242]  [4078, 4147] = -0.09 mag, 7.71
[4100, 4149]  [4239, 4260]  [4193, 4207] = 0.08 mag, 7.66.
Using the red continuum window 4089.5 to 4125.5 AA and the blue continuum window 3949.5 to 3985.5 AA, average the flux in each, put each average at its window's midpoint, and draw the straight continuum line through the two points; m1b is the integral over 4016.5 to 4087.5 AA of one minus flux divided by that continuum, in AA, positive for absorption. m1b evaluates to 5.4 AA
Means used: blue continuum 8.79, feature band 8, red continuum 8.56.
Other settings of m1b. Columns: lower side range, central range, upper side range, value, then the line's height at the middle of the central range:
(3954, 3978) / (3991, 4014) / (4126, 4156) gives 1.1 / 8.61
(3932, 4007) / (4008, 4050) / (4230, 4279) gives 2.4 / 8.38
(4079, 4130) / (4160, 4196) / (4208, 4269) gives 1.5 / 7.89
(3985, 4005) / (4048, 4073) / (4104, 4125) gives 1.1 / 8.31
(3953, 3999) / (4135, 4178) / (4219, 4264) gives 0.3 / 7.78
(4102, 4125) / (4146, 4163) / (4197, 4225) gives 0.5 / 7.9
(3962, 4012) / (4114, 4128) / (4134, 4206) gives -0.6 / 7.81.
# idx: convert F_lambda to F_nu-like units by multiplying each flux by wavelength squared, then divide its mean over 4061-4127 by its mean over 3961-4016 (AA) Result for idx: 1.05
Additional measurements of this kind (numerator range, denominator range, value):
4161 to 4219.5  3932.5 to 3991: 0.95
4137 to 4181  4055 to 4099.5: 0.96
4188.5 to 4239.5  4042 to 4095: 0.96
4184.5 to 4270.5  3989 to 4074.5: 1.01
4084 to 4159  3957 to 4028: 1.05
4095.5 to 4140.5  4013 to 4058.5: 1.11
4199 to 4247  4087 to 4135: 0.92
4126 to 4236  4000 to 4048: 1.03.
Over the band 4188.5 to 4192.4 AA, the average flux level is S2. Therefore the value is 7.29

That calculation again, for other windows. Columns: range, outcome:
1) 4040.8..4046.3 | 7.87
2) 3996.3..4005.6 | 8.04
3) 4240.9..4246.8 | 7.45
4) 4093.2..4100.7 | 8.81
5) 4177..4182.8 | 7.82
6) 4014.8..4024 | 7.92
